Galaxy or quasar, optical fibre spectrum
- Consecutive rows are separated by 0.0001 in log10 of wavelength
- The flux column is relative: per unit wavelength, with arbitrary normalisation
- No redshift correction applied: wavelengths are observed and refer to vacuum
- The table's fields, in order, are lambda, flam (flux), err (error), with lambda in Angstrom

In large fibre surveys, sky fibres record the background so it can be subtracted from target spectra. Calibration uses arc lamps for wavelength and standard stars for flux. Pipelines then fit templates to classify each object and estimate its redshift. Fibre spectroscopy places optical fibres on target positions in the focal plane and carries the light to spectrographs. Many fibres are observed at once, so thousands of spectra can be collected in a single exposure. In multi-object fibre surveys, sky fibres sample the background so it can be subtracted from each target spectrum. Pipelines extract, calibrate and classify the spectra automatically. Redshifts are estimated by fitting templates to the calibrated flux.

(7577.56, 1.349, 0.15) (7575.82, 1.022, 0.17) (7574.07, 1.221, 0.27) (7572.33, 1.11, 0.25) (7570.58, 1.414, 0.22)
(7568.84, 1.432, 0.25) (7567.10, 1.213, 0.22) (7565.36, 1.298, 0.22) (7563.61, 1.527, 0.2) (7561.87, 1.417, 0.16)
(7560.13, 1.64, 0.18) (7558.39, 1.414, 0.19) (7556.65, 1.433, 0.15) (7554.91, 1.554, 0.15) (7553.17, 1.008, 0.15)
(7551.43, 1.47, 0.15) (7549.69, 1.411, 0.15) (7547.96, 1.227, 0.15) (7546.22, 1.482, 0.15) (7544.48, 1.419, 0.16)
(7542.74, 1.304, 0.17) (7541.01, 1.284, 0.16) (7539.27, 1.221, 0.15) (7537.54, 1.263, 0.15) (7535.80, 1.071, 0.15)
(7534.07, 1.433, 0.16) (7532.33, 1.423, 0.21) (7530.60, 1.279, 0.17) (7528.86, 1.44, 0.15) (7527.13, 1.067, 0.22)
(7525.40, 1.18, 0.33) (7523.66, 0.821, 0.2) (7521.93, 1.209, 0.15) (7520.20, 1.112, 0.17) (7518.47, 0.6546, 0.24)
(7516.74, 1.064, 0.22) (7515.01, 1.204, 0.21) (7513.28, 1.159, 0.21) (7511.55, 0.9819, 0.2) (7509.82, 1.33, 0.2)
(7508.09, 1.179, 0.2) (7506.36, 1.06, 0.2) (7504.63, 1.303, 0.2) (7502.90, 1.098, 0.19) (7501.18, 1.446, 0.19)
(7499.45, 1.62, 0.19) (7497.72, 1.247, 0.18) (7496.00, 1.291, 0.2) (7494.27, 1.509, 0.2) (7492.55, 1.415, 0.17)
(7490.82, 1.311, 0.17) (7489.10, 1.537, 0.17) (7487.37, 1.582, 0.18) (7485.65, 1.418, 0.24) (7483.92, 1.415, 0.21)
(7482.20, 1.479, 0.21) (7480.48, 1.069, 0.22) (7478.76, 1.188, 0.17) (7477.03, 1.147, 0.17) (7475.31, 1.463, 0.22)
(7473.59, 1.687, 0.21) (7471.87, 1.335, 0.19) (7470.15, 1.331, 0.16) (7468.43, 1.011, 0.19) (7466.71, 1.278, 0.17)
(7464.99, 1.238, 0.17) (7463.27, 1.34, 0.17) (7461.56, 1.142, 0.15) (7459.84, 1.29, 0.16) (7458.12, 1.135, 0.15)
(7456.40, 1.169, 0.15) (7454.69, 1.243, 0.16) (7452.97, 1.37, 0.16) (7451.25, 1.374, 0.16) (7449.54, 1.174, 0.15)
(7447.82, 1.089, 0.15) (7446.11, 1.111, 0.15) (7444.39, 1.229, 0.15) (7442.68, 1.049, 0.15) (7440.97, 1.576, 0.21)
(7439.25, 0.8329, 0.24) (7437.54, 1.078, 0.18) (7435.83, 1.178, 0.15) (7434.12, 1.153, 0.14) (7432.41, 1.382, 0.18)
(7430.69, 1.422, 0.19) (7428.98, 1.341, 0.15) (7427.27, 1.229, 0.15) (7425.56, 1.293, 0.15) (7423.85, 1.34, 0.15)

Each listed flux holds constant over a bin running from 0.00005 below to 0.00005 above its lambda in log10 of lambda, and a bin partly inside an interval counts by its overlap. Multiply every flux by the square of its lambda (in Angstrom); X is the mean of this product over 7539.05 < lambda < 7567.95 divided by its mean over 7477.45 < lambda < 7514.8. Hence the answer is 1.1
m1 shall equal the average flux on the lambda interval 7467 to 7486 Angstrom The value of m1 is 1.32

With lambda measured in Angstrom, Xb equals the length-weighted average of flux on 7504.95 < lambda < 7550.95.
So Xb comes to 1.21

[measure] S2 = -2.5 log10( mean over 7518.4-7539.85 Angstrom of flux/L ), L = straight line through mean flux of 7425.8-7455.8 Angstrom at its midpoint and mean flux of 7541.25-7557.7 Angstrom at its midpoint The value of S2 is 0.133 mag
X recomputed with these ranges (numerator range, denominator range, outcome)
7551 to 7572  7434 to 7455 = 1.21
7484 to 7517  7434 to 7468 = 1.10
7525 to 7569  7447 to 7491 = 1.05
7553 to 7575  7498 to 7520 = 1.18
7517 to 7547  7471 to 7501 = 0.88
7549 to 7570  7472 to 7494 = 1.03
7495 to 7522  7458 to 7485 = 0.93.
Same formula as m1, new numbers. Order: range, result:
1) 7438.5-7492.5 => 1.28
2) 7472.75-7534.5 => 1.27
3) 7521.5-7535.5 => 1.23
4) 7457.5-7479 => 1.28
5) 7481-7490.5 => 1.46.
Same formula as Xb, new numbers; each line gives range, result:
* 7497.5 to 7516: 1.24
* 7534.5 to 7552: 1.32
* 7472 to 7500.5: 1.4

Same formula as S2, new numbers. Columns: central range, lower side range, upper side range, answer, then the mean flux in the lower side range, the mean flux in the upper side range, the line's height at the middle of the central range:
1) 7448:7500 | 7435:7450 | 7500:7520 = -0.16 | 1.15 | 1.14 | 1.14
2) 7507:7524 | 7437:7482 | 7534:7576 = 0.20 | 1.23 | 1.33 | 1.29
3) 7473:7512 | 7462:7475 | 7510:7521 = -0.14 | 1.32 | 1.05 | 1.18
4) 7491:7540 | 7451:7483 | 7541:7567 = 0.10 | 1.28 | 1.39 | 1.34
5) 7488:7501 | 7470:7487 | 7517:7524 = -0.18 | 1.36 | 0.97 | 1.21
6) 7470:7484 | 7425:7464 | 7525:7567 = -0.07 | 1.23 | 1.34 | 1.26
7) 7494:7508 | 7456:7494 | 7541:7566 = 0.03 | 1.32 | 1.4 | 1.35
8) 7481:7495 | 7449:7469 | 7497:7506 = -0.12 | 1.23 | 1.33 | 1.3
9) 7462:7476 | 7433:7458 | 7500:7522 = -0.14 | 1.19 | 1.14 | 1.17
